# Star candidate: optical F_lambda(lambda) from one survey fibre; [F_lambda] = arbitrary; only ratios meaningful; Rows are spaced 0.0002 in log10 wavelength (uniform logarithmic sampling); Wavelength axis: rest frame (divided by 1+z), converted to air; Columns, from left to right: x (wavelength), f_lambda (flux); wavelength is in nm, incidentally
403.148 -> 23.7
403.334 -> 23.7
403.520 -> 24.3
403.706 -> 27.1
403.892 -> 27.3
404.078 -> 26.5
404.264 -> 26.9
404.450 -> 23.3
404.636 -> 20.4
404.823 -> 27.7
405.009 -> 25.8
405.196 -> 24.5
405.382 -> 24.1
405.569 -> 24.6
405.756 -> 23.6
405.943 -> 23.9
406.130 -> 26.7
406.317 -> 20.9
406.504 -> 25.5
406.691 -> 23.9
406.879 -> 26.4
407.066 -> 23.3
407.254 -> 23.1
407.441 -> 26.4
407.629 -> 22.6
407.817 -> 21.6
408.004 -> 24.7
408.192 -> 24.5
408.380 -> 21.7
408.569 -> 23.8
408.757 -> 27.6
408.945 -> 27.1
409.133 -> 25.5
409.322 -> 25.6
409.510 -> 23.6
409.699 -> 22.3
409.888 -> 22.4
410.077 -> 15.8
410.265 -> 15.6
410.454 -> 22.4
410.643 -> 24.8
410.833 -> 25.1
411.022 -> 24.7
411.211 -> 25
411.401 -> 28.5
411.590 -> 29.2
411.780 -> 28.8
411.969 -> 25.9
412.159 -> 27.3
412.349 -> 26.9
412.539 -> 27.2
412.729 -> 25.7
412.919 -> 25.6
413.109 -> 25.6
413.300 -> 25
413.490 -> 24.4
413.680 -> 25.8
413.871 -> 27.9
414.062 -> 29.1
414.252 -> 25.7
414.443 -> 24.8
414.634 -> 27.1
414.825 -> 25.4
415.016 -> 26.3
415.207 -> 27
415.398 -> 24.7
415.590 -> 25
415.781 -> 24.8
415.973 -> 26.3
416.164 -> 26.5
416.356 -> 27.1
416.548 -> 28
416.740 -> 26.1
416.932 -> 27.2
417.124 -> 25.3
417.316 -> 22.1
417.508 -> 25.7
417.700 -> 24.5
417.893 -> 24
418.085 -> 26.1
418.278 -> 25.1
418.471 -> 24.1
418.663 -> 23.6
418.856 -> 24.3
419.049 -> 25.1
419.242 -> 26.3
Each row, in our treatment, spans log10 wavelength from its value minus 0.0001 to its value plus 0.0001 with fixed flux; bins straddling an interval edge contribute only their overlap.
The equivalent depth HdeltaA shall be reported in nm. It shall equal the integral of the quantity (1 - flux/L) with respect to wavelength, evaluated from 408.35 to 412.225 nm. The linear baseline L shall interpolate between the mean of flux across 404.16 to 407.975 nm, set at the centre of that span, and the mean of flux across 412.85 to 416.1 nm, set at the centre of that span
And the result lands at 0.103 nm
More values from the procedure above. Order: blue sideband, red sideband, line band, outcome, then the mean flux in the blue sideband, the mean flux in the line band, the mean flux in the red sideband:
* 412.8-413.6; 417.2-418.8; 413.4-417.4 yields -0.19 nm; 25.2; 26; 24.4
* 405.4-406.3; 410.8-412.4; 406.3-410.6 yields 0.35 nm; 24.3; 23.4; 26.9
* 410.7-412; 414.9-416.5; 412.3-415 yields 0.02 nm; 26.7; 26.1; 26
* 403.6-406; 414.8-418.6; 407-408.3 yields 0.07 nm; 25.1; 23.7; 25.6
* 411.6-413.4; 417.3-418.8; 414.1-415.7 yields -0.01 nm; 26.6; 25.9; 24.5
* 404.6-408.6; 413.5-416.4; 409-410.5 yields 0.19 nm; 24.1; 21.8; 26.2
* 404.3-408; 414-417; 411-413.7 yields -0.09 nm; 24.2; 26.4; 26.3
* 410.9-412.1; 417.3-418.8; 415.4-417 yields -0.07 nm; 27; 26.3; 24.5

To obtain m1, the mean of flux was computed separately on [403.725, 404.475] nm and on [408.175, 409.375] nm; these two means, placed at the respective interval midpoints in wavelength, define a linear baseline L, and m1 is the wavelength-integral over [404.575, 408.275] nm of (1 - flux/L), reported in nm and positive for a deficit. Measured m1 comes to 0.217 nm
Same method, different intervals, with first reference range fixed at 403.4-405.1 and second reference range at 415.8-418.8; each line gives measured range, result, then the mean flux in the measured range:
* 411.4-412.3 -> -0.08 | 27.8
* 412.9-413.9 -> -0.01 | 25.6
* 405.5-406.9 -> 0.06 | 24.3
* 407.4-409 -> 0.07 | 24.3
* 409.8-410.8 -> 0.19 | 20.5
